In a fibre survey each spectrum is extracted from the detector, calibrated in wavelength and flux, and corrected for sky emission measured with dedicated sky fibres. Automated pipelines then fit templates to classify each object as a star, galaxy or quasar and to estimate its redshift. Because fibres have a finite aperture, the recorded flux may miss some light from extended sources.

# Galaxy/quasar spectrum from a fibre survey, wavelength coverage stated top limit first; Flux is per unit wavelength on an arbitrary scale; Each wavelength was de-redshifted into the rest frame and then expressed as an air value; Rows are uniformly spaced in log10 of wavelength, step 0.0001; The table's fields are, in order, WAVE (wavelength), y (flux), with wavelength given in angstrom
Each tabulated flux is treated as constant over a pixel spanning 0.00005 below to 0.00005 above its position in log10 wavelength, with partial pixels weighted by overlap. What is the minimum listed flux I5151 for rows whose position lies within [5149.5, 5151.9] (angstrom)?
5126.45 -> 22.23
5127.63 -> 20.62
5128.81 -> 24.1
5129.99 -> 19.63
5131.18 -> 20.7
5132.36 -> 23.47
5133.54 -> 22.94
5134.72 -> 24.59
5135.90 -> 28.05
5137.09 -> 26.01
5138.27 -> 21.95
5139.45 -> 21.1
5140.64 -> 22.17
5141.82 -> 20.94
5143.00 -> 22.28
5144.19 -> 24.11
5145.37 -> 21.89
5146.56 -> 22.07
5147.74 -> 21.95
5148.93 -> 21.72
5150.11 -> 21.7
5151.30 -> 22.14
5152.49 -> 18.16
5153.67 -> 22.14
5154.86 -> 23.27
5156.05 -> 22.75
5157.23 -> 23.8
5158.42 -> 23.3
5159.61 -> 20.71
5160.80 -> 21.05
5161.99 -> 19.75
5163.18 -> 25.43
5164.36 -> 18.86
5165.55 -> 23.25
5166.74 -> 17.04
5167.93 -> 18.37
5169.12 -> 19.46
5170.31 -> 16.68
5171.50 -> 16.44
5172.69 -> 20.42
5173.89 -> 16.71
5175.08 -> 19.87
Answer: 21.7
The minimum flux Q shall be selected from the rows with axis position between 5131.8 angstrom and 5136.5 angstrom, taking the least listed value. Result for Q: 22.94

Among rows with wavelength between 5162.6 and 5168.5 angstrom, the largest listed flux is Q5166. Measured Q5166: 25.43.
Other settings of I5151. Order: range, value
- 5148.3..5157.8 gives 18.16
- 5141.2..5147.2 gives 20.94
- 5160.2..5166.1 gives 18.86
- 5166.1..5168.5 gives 17.04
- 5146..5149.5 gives 21.72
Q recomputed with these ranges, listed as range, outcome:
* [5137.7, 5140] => 21.1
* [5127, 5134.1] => 19.63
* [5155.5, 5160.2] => 20.71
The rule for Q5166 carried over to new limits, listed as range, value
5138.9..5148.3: 24.11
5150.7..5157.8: 23.8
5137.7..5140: 21.95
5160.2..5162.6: 21.05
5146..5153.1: 22.14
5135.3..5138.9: 28.05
